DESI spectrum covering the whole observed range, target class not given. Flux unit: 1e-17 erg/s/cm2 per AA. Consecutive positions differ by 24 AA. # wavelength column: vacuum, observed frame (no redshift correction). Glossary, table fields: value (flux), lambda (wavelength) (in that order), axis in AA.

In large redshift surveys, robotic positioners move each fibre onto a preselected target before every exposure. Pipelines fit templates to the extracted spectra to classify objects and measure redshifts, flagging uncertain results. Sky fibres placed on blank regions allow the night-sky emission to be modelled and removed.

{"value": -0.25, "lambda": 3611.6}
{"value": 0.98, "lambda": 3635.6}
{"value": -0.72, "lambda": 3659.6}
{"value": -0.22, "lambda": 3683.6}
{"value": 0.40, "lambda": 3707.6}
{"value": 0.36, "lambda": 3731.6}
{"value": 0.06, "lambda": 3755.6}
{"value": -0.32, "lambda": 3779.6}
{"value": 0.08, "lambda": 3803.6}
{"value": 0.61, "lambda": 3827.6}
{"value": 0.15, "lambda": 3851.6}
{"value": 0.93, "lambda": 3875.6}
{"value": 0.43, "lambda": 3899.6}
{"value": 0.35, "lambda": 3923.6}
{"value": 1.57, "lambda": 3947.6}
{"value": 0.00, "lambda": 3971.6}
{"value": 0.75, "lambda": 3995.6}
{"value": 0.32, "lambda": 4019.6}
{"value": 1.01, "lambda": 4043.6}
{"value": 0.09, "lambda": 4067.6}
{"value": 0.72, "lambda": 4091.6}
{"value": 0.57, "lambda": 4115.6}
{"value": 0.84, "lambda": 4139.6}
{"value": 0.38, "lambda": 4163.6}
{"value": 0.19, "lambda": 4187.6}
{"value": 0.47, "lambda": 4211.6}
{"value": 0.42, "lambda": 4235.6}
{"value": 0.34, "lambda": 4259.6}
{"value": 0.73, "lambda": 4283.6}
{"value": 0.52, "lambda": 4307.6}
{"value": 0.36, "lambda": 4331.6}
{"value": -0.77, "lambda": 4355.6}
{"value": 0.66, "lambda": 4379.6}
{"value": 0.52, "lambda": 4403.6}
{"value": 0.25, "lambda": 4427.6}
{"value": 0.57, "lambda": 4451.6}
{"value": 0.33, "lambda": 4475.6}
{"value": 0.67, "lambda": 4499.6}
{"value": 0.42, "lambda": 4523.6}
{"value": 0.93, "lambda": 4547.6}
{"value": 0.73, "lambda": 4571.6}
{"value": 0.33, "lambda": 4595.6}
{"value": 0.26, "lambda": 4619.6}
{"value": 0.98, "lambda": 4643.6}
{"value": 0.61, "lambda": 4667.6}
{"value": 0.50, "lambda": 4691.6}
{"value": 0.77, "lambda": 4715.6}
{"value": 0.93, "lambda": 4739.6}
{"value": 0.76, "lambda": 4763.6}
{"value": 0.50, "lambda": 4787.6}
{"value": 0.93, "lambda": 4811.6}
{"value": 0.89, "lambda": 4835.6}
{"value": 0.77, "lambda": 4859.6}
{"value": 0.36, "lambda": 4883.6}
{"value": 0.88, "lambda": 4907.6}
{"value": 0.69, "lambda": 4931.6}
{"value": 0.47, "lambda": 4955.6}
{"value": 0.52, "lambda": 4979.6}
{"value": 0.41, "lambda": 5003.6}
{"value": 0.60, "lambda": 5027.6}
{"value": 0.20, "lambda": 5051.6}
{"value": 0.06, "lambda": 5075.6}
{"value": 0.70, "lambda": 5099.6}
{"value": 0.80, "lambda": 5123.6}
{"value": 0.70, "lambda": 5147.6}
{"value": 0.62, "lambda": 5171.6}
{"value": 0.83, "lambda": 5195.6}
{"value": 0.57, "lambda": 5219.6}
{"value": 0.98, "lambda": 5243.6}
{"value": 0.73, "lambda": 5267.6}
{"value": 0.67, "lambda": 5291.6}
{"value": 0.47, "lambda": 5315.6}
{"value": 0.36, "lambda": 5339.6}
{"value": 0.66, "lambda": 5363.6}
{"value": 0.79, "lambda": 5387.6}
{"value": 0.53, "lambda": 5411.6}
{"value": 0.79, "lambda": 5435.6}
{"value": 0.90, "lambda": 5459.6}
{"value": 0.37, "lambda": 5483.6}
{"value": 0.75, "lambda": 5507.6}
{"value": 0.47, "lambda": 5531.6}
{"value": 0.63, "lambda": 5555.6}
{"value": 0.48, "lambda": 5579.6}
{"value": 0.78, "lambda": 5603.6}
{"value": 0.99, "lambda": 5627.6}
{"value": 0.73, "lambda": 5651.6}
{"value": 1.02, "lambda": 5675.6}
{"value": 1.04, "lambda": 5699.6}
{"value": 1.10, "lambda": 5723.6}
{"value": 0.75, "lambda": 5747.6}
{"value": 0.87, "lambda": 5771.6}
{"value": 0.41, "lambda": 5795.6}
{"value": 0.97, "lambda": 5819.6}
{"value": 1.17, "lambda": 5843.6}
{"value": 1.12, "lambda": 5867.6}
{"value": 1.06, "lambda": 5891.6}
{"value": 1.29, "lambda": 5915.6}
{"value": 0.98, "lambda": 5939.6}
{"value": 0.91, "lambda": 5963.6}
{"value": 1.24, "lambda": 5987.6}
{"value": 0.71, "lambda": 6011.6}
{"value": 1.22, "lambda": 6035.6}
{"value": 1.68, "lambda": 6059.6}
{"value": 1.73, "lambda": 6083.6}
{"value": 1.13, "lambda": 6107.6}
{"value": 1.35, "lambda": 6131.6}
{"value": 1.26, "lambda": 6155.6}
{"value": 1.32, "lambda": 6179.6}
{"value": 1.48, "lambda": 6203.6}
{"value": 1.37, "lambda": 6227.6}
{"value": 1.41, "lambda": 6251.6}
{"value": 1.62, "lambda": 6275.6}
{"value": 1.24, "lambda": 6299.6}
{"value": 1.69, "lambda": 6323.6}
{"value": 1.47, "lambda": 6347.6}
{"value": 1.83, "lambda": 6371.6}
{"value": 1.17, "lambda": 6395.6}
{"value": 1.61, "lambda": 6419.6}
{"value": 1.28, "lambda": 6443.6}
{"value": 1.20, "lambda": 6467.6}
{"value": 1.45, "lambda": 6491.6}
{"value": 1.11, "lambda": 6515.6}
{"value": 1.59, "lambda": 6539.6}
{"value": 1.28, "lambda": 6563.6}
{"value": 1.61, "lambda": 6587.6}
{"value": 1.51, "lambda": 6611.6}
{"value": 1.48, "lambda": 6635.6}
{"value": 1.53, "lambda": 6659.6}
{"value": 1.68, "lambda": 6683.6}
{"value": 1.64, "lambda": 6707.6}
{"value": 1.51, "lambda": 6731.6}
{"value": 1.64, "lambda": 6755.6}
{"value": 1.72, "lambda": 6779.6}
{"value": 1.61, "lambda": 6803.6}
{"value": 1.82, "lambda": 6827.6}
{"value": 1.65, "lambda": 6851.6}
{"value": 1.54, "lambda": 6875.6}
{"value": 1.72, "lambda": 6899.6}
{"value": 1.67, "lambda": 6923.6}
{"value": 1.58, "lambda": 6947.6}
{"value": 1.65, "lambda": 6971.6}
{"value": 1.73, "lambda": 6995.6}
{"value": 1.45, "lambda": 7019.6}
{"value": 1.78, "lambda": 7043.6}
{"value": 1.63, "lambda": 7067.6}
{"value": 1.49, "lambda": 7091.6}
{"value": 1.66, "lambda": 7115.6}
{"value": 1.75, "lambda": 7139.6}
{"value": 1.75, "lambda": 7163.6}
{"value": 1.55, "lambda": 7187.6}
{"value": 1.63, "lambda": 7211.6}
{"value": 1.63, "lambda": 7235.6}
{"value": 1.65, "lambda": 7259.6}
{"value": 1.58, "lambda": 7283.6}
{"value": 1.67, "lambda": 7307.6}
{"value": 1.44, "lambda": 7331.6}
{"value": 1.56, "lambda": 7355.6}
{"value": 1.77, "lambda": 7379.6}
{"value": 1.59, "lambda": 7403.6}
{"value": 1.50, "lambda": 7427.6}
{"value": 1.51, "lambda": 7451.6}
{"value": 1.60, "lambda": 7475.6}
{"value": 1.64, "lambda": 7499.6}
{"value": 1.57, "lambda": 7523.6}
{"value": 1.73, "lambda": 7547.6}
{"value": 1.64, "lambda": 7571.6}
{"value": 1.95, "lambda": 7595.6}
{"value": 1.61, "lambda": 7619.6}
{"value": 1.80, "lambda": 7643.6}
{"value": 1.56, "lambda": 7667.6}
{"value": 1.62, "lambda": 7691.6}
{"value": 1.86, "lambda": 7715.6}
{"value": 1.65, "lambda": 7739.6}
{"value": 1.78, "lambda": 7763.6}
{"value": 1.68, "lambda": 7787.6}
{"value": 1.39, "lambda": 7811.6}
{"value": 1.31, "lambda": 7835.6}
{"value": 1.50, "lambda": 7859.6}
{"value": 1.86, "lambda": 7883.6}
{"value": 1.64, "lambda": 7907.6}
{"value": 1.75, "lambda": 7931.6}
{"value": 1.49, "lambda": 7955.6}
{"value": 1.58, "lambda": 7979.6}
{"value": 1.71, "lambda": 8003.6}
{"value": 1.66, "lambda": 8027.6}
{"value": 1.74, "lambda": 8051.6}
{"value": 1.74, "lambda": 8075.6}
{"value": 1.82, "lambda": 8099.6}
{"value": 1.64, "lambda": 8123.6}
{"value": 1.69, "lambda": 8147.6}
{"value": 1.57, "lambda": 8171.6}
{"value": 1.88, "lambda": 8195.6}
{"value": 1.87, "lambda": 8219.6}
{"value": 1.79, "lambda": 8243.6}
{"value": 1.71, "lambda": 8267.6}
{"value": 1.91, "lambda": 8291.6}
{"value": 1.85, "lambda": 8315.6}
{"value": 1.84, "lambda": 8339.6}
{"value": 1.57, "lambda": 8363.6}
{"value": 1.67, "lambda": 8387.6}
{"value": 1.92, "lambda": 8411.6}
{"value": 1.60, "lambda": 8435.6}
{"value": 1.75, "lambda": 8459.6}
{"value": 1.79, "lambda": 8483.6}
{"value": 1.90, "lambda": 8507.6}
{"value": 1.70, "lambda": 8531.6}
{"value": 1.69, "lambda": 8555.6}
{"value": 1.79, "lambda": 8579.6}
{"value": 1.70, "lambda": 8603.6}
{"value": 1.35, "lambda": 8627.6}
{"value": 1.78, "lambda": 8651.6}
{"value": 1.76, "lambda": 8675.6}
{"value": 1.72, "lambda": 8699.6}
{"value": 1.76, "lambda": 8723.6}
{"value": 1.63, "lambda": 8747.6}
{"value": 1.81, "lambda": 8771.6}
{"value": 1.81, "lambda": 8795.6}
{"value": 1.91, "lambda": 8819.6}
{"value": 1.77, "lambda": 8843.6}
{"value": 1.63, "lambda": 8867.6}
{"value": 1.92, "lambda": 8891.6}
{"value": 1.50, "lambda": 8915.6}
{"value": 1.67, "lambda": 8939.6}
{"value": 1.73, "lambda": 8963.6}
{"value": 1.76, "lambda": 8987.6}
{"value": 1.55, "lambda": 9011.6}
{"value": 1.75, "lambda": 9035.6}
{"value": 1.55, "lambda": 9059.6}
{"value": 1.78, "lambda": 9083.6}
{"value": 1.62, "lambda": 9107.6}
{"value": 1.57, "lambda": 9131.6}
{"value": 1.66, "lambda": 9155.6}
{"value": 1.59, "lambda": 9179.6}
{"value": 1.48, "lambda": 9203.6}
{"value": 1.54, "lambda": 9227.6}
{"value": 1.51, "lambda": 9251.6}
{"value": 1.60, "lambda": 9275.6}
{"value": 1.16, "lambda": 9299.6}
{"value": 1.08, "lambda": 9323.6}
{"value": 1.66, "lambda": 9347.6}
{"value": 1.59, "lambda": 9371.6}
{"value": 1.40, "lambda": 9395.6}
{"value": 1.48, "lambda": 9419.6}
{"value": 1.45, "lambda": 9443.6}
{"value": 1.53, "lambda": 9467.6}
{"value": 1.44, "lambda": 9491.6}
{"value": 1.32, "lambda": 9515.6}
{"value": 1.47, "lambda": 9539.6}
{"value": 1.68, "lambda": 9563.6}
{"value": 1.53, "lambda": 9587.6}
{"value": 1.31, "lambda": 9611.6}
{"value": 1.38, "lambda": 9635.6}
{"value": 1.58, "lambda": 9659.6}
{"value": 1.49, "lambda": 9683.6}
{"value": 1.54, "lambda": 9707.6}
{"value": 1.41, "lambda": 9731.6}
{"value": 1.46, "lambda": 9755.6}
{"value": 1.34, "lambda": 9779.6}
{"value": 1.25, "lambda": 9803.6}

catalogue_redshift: 0.51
